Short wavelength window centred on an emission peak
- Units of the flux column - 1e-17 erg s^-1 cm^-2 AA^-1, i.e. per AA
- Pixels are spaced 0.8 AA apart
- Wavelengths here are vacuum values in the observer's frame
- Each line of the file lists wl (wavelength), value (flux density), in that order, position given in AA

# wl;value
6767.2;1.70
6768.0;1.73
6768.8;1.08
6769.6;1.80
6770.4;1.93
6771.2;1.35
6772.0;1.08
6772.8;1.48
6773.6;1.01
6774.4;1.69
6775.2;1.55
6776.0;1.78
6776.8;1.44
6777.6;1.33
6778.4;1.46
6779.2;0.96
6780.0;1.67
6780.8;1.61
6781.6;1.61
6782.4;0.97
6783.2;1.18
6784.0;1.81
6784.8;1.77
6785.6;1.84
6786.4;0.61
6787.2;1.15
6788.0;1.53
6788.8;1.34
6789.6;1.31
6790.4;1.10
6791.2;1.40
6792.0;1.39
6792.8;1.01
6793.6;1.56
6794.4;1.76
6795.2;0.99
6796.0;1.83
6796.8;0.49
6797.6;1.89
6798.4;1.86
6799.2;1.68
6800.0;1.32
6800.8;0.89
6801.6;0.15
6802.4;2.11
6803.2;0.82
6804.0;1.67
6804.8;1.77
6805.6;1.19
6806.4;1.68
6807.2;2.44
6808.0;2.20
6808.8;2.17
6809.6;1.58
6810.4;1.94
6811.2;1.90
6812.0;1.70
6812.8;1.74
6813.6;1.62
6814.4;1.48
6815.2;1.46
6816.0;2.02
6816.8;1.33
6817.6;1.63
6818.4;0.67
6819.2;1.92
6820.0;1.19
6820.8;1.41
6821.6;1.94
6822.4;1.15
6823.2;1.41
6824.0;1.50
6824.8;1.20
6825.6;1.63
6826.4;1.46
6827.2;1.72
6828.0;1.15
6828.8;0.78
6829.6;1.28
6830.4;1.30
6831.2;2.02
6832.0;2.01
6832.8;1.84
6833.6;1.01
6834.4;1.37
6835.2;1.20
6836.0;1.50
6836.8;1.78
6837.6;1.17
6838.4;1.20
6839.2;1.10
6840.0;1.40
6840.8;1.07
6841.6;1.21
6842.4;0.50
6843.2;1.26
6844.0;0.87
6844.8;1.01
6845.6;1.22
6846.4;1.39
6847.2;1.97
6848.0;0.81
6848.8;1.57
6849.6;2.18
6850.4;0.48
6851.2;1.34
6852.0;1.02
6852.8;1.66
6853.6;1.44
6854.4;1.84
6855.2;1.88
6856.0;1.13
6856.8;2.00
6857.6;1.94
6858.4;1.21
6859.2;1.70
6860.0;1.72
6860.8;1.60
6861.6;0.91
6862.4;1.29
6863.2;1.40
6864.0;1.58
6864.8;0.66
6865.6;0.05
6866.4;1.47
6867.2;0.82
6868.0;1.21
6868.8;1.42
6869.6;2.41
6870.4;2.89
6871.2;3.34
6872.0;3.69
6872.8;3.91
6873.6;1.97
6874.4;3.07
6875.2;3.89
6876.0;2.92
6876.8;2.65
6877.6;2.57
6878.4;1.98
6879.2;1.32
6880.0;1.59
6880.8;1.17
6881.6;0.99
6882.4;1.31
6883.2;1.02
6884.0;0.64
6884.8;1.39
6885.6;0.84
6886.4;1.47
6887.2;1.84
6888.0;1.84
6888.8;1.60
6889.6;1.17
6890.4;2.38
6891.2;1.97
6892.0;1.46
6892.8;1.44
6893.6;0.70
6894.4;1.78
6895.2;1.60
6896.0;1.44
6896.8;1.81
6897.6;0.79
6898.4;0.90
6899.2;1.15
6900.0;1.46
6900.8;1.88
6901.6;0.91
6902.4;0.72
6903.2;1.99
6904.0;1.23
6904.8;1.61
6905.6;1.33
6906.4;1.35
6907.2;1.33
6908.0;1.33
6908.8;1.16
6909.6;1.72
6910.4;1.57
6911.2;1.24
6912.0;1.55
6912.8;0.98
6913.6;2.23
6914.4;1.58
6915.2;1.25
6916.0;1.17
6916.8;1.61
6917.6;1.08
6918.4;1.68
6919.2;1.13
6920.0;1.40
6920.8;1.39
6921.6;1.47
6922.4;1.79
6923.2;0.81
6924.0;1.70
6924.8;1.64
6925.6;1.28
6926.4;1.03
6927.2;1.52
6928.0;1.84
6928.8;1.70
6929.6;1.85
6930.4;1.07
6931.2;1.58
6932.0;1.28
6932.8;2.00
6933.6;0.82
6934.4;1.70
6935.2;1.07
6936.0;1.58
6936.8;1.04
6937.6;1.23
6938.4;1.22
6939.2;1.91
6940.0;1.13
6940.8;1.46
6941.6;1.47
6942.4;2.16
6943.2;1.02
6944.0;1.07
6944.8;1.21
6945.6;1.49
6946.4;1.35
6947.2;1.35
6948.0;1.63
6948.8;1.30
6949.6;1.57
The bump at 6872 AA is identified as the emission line [O III] 5007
